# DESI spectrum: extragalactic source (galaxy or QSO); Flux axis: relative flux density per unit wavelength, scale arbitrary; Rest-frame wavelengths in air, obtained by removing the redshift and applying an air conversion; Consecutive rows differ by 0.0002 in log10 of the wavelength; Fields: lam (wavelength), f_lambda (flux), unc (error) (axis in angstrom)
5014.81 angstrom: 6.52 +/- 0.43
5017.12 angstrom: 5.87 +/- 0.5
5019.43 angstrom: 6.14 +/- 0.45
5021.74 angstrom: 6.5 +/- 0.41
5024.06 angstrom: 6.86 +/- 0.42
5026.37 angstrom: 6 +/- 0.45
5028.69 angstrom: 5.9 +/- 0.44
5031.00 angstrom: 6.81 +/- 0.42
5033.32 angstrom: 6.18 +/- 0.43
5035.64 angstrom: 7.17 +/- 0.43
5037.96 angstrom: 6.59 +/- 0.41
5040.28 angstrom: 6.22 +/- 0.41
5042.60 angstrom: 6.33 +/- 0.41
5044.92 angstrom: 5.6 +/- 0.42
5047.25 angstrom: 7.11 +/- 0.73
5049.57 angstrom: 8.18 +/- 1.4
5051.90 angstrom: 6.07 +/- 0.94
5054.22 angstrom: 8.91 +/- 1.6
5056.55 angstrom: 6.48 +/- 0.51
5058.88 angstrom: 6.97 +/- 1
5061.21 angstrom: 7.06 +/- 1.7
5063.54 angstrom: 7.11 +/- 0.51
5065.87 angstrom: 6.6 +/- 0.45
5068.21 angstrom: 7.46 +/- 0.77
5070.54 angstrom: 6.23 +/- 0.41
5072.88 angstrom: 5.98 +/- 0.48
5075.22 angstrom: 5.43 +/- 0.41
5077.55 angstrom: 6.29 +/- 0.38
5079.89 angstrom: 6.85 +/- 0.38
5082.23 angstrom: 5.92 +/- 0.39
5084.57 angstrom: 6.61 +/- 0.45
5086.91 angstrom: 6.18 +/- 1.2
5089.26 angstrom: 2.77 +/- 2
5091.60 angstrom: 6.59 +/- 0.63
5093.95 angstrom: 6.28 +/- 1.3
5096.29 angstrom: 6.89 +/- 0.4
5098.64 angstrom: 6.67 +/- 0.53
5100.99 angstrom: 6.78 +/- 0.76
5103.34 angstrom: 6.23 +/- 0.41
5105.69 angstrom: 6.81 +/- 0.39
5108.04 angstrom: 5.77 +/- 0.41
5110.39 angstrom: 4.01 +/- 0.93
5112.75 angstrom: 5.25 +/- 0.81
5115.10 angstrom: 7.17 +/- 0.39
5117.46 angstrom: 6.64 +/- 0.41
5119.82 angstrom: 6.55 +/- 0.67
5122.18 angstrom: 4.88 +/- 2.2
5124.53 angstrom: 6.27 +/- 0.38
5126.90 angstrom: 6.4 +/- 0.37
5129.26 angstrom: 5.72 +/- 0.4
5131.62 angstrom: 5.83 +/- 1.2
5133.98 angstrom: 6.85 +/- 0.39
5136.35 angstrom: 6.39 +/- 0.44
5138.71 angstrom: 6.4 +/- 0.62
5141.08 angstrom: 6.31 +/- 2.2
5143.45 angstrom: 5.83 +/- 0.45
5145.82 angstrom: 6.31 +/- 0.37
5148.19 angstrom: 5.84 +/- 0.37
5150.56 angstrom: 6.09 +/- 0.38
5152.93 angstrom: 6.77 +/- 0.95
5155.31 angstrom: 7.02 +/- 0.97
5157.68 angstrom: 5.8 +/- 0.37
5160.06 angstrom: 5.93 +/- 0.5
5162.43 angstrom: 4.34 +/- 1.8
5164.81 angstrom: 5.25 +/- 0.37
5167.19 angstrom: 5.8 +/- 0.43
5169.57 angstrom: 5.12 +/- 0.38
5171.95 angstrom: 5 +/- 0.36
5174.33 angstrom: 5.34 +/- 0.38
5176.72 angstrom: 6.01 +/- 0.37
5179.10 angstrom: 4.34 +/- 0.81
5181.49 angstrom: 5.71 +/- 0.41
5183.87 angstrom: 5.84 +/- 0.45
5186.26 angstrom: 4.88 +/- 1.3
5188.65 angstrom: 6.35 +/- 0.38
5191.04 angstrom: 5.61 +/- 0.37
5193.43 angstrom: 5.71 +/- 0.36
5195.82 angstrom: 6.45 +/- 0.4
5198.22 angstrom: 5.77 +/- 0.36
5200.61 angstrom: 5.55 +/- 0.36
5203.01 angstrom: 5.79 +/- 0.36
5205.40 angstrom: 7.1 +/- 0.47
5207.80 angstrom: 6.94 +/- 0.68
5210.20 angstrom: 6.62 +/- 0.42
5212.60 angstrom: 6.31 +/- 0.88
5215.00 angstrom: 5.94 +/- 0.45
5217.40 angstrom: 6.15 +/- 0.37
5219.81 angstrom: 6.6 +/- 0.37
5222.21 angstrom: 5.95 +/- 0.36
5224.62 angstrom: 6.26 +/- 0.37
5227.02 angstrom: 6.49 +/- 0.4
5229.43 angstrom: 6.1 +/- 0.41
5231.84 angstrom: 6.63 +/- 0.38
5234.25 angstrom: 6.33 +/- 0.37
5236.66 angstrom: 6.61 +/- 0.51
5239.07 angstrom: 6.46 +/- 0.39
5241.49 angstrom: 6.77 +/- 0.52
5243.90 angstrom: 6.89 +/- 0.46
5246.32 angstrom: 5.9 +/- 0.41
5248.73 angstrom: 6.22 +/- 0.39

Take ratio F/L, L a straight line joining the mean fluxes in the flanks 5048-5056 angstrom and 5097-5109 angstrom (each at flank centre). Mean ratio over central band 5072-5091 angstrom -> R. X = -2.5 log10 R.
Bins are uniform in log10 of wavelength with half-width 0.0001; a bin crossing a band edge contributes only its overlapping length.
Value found 0.20 mag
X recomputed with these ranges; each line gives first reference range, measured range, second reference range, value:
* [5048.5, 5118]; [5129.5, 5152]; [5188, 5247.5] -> 0.03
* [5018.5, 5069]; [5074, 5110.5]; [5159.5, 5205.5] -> 0.05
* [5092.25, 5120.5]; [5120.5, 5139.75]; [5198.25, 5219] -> 0.03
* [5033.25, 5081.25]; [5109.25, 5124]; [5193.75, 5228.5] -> 0.13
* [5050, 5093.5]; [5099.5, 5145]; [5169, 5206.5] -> 0.00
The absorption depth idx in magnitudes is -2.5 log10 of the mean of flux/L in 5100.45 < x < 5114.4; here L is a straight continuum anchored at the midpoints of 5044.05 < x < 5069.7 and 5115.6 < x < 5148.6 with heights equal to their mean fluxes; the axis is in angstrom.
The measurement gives 0.12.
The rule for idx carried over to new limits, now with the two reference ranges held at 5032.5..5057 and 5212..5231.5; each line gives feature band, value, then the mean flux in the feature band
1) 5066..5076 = 0.07 mag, 6.34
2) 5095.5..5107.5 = 0.00 mag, 6.62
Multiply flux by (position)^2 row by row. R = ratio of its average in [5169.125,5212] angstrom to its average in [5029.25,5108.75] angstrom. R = 0.94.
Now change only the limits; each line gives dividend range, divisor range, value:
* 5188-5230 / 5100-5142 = 1.05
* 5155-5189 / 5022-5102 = 0.88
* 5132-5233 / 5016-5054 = 0.97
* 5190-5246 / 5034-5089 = 1.02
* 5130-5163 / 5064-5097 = 1.02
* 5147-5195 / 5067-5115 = 0.96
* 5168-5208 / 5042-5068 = 0.86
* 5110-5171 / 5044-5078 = 0.91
